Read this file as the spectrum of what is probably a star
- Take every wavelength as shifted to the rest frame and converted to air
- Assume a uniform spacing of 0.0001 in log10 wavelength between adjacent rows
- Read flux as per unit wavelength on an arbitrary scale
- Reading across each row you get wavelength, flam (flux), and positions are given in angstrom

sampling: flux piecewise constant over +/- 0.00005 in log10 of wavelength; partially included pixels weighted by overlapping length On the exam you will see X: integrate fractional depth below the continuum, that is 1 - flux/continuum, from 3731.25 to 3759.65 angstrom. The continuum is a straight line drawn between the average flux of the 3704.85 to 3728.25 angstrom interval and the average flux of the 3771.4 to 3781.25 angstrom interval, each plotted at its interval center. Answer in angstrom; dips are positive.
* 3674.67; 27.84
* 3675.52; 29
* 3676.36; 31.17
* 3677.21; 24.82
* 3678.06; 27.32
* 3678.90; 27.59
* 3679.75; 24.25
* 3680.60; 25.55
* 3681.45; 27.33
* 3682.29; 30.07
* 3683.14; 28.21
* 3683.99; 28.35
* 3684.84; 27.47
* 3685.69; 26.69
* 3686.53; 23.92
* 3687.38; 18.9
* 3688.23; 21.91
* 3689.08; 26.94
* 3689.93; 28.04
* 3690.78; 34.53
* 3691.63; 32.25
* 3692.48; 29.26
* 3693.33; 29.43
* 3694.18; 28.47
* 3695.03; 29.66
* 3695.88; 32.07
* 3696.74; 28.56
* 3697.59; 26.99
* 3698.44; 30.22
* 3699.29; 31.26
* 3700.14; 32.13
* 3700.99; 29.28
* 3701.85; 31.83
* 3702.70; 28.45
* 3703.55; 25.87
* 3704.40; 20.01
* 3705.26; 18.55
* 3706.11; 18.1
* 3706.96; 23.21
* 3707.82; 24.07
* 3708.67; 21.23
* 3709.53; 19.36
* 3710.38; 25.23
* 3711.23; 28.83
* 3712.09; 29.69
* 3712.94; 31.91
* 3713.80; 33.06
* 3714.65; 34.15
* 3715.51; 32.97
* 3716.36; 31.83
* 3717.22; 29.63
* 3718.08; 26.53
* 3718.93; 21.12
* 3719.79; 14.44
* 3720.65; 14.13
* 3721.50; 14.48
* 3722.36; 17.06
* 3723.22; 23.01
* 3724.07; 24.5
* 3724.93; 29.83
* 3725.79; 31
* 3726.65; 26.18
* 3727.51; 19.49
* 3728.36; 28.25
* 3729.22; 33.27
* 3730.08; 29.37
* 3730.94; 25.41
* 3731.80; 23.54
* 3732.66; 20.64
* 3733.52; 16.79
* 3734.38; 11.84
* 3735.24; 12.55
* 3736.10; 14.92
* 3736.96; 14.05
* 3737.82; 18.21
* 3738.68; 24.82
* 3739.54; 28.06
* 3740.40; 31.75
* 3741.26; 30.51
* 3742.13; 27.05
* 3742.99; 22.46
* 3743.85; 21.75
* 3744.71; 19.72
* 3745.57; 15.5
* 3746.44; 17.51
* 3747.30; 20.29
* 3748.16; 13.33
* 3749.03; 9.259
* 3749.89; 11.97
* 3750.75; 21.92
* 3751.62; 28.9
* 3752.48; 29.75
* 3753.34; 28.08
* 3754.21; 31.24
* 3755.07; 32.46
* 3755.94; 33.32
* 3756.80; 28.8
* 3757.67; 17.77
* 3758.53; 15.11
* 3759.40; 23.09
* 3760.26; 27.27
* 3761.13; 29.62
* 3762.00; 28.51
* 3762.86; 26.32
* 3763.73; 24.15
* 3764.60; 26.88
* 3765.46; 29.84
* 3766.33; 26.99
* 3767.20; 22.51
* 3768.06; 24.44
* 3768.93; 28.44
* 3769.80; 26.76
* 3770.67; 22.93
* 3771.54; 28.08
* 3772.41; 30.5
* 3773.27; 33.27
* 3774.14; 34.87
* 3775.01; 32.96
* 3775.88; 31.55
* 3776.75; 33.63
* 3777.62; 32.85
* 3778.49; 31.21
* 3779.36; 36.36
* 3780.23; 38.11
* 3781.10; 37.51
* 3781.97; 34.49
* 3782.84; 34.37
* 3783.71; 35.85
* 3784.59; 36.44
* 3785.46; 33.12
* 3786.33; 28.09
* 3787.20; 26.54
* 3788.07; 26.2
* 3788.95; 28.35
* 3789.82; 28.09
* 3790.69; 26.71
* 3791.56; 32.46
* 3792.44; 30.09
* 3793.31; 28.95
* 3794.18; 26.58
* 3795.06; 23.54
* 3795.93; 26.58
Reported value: 7.1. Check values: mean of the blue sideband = 24.6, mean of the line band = 21.7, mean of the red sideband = 33.5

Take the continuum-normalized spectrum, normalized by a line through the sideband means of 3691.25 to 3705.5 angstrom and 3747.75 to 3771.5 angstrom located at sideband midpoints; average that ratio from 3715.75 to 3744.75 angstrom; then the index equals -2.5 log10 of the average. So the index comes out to 0.16 mag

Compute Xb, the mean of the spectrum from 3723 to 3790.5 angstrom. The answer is 26.2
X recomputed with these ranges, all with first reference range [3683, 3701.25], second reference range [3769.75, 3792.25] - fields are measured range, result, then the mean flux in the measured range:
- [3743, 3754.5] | 3.7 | 20.6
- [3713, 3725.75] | 1.8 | 25.2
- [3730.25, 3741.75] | 3.4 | 21.2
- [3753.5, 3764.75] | 1.6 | 26.5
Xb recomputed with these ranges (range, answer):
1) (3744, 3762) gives 22.9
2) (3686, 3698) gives 27.9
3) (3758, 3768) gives 25.4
